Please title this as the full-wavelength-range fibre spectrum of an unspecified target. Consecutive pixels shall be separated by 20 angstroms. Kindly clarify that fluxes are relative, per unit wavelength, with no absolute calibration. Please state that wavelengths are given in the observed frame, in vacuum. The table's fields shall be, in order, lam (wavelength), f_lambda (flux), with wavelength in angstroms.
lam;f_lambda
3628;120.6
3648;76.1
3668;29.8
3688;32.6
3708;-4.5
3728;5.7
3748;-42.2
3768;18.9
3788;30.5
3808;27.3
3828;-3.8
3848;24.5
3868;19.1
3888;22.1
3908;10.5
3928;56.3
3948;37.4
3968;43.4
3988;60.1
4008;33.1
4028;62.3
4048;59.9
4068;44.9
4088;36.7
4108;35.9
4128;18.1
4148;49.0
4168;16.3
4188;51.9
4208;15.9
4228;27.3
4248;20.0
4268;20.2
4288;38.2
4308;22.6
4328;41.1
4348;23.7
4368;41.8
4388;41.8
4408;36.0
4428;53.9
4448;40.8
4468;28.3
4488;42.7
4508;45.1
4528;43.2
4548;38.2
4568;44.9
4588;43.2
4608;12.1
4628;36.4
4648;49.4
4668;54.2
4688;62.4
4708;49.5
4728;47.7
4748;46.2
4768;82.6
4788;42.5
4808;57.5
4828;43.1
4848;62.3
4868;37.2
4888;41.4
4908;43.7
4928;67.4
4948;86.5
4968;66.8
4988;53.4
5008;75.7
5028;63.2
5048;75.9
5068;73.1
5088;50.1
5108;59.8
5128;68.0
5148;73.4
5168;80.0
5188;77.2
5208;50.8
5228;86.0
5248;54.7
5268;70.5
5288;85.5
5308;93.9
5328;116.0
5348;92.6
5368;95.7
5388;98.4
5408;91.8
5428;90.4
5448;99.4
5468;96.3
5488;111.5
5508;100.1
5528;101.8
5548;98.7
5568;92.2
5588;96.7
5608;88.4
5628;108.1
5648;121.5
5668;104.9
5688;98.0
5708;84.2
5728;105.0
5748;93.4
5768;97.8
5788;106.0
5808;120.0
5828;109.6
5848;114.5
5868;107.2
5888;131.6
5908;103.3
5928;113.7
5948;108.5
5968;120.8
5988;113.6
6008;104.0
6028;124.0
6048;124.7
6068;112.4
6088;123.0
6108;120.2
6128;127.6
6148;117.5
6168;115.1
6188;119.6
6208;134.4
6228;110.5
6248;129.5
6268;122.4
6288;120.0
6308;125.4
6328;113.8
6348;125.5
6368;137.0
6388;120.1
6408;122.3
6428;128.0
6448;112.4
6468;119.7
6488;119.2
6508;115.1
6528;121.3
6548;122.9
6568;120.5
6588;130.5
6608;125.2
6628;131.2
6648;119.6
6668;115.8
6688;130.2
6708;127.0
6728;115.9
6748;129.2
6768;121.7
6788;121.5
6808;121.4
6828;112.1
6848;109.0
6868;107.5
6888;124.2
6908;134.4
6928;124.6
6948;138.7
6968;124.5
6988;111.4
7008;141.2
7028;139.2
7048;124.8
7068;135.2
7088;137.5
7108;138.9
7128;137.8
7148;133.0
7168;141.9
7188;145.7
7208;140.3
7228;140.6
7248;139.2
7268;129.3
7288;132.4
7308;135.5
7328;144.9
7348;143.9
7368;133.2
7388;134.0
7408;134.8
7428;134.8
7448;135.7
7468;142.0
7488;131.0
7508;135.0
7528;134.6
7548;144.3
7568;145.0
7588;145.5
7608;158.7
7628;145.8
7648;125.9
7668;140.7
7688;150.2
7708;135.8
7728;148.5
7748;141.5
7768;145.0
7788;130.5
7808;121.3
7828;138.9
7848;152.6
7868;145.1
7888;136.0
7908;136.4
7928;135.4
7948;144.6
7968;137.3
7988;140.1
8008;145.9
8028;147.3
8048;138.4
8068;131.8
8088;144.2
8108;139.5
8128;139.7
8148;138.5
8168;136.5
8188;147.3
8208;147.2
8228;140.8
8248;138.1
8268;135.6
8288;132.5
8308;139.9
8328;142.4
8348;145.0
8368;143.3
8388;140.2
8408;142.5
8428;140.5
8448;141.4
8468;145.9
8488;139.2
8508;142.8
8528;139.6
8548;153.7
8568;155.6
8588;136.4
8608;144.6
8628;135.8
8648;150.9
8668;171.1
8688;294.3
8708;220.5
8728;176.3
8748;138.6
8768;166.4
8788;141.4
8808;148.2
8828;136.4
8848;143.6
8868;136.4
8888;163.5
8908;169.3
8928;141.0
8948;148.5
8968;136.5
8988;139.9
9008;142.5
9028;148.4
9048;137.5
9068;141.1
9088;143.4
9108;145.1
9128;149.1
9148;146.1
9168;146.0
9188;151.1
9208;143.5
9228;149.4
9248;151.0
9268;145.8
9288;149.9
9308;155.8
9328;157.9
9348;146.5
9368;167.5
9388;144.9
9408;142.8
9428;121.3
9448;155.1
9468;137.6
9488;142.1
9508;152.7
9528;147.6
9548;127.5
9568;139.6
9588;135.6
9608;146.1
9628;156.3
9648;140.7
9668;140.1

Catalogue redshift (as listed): 0.32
